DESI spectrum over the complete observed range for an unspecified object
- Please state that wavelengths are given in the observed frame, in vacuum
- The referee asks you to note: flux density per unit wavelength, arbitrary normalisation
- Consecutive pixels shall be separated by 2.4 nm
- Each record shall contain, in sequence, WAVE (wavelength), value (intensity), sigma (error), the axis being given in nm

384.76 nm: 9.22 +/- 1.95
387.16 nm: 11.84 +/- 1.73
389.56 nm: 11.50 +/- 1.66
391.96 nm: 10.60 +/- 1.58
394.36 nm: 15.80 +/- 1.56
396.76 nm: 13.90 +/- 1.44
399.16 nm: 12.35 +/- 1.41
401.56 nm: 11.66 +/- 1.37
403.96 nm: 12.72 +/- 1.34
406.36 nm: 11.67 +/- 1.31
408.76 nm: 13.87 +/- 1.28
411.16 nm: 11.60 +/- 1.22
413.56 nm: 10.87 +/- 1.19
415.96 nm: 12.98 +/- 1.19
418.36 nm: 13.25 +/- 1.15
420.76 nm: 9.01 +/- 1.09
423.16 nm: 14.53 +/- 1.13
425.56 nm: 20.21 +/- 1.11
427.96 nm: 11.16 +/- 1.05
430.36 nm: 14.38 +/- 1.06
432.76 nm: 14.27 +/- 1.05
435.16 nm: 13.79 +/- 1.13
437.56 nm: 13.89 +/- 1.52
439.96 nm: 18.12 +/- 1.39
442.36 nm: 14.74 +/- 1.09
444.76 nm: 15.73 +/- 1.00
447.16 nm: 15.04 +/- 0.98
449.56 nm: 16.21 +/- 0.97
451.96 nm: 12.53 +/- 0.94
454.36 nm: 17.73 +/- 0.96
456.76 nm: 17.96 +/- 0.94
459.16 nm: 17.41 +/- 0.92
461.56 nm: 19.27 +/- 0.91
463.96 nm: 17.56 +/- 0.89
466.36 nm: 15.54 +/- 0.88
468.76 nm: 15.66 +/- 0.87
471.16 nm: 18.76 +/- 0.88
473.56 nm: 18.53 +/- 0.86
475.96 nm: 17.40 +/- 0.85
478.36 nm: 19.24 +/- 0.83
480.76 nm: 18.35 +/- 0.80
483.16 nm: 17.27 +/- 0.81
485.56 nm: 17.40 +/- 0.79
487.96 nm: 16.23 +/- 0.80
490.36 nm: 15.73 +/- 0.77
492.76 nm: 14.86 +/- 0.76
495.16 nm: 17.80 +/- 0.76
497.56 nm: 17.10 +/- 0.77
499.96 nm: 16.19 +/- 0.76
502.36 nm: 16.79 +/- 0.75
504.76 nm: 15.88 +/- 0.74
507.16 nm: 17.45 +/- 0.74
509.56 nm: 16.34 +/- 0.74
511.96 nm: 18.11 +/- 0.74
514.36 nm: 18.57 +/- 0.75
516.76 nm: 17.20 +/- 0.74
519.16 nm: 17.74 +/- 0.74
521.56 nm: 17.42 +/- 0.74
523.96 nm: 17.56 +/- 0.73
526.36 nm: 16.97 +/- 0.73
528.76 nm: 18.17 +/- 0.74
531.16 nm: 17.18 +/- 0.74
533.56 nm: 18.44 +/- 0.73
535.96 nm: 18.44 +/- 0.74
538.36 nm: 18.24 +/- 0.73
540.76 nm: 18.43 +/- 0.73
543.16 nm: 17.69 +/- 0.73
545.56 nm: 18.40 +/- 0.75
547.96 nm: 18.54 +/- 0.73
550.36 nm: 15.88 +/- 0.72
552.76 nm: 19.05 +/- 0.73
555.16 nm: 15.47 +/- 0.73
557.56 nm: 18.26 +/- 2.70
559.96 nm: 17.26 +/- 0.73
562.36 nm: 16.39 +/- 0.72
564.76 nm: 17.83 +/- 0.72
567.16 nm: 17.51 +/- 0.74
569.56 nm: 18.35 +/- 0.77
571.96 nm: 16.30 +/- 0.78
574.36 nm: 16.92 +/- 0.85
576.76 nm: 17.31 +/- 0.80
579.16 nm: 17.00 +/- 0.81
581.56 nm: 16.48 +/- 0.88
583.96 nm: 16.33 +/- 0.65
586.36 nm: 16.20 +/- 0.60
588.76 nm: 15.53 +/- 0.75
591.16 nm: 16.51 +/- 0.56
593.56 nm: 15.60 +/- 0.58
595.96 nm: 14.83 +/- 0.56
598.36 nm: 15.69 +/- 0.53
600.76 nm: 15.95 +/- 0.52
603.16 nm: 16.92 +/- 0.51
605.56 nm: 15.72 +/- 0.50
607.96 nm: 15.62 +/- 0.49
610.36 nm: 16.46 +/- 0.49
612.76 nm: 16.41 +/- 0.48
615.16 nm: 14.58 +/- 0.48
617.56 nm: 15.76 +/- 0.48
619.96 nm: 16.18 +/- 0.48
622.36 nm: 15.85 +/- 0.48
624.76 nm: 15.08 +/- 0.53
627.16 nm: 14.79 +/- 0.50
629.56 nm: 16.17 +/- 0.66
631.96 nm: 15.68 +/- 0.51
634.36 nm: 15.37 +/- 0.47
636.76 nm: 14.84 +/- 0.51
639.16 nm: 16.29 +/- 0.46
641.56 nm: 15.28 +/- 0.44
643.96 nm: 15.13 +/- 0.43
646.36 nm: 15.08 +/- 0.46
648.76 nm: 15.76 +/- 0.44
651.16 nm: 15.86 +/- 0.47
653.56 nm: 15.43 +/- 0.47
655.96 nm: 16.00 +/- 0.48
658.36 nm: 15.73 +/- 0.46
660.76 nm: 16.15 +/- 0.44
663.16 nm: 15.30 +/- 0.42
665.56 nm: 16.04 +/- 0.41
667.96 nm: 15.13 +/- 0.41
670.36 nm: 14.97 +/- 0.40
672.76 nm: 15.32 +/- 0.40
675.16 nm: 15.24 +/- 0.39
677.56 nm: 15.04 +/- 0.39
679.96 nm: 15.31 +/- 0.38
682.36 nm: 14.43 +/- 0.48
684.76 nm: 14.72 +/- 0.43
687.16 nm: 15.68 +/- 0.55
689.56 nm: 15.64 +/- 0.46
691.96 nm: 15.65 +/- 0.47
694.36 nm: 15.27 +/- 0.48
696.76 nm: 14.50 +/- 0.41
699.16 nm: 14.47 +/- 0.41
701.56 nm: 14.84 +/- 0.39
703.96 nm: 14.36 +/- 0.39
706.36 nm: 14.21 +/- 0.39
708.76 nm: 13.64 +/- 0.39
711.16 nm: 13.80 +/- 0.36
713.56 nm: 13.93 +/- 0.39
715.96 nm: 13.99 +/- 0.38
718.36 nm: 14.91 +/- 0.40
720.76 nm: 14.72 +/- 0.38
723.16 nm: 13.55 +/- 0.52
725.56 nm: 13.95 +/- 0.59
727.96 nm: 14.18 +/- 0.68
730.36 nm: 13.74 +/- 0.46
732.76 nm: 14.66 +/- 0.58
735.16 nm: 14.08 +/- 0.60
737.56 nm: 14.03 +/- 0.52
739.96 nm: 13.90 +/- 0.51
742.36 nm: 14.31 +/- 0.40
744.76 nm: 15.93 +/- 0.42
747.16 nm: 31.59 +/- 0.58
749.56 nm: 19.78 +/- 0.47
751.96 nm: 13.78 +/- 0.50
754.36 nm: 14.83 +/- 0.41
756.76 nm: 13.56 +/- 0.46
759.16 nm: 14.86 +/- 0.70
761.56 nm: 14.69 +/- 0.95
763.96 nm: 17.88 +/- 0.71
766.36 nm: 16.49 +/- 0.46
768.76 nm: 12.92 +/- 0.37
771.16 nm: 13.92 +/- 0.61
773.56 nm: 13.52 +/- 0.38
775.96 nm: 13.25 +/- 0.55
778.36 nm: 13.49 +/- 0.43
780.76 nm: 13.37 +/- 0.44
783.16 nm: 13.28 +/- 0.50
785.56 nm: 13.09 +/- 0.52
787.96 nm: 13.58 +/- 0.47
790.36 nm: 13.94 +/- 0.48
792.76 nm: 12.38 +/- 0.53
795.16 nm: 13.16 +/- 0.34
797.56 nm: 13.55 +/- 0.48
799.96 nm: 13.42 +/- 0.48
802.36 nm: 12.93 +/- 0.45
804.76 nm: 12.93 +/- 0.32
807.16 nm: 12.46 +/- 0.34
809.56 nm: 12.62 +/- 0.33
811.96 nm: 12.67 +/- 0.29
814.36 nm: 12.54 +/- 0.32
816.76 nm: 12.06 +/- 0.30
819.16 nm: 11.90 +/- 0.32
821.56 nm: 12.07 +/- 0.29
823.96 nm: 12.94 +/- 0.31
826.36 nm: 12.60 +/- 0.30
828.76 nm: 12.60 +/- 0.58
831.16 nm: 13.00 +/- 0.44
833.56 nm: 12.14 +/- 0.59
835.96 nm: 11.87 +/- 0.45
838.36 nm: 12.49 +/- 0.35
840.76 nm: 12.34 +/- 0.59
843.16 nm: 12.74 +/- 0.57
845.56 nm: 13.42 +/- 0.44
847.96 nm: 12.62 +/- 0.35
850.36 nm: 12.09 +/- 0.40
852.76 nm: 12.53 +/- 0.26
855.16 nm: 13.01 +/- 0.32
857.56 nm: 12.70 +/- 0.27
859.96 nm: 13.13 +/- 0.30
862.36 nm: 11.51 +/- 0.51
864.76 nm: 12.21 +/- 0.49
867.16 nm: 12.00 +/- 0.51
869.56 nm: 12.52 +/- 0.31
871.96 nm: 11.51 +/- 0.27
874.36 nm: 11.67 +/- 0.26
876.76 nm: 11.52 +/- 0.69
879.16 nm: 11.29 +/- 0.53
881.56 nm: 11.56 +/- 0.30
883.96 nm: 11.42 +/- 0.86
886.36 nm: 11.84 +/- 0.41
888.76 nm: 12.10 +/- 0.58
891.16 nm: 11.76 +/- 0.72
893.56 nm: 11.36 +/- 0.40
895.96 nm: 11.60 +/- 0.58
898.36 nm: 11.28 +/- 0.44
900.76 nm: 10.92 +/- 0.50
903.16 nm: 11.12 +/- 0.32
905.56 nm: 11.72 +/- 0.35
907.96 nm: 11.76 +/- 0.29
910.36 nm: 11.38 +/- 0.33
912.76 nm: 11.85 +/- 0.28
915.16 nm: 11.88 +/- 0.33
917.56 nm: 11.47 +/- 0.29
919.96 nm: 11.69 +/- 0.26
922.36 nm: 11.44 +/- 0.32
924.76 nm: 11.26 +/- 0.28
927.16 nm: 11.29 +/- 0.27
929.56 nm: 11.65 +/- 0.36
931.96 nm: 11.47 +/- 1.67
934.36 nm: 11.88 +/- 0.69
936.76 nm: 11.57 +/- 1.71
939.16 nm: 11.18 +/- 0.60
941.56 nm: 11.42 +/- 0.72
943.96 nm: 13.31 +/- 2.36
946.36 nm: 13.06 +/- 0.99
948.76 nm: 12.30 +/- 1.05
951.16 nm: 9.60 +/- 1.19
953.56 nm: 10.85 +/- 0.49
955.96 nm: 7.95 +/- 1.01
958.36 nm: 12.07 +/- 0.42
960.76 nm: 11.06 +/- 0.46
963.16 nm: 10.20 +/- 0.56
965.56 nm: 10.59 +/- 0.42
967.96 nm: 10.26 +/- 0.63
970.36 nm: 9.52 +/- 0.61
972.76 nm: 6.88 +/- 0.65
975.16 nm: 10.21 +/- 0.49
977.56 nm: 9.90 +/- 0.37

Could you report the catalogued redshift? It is 0.14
